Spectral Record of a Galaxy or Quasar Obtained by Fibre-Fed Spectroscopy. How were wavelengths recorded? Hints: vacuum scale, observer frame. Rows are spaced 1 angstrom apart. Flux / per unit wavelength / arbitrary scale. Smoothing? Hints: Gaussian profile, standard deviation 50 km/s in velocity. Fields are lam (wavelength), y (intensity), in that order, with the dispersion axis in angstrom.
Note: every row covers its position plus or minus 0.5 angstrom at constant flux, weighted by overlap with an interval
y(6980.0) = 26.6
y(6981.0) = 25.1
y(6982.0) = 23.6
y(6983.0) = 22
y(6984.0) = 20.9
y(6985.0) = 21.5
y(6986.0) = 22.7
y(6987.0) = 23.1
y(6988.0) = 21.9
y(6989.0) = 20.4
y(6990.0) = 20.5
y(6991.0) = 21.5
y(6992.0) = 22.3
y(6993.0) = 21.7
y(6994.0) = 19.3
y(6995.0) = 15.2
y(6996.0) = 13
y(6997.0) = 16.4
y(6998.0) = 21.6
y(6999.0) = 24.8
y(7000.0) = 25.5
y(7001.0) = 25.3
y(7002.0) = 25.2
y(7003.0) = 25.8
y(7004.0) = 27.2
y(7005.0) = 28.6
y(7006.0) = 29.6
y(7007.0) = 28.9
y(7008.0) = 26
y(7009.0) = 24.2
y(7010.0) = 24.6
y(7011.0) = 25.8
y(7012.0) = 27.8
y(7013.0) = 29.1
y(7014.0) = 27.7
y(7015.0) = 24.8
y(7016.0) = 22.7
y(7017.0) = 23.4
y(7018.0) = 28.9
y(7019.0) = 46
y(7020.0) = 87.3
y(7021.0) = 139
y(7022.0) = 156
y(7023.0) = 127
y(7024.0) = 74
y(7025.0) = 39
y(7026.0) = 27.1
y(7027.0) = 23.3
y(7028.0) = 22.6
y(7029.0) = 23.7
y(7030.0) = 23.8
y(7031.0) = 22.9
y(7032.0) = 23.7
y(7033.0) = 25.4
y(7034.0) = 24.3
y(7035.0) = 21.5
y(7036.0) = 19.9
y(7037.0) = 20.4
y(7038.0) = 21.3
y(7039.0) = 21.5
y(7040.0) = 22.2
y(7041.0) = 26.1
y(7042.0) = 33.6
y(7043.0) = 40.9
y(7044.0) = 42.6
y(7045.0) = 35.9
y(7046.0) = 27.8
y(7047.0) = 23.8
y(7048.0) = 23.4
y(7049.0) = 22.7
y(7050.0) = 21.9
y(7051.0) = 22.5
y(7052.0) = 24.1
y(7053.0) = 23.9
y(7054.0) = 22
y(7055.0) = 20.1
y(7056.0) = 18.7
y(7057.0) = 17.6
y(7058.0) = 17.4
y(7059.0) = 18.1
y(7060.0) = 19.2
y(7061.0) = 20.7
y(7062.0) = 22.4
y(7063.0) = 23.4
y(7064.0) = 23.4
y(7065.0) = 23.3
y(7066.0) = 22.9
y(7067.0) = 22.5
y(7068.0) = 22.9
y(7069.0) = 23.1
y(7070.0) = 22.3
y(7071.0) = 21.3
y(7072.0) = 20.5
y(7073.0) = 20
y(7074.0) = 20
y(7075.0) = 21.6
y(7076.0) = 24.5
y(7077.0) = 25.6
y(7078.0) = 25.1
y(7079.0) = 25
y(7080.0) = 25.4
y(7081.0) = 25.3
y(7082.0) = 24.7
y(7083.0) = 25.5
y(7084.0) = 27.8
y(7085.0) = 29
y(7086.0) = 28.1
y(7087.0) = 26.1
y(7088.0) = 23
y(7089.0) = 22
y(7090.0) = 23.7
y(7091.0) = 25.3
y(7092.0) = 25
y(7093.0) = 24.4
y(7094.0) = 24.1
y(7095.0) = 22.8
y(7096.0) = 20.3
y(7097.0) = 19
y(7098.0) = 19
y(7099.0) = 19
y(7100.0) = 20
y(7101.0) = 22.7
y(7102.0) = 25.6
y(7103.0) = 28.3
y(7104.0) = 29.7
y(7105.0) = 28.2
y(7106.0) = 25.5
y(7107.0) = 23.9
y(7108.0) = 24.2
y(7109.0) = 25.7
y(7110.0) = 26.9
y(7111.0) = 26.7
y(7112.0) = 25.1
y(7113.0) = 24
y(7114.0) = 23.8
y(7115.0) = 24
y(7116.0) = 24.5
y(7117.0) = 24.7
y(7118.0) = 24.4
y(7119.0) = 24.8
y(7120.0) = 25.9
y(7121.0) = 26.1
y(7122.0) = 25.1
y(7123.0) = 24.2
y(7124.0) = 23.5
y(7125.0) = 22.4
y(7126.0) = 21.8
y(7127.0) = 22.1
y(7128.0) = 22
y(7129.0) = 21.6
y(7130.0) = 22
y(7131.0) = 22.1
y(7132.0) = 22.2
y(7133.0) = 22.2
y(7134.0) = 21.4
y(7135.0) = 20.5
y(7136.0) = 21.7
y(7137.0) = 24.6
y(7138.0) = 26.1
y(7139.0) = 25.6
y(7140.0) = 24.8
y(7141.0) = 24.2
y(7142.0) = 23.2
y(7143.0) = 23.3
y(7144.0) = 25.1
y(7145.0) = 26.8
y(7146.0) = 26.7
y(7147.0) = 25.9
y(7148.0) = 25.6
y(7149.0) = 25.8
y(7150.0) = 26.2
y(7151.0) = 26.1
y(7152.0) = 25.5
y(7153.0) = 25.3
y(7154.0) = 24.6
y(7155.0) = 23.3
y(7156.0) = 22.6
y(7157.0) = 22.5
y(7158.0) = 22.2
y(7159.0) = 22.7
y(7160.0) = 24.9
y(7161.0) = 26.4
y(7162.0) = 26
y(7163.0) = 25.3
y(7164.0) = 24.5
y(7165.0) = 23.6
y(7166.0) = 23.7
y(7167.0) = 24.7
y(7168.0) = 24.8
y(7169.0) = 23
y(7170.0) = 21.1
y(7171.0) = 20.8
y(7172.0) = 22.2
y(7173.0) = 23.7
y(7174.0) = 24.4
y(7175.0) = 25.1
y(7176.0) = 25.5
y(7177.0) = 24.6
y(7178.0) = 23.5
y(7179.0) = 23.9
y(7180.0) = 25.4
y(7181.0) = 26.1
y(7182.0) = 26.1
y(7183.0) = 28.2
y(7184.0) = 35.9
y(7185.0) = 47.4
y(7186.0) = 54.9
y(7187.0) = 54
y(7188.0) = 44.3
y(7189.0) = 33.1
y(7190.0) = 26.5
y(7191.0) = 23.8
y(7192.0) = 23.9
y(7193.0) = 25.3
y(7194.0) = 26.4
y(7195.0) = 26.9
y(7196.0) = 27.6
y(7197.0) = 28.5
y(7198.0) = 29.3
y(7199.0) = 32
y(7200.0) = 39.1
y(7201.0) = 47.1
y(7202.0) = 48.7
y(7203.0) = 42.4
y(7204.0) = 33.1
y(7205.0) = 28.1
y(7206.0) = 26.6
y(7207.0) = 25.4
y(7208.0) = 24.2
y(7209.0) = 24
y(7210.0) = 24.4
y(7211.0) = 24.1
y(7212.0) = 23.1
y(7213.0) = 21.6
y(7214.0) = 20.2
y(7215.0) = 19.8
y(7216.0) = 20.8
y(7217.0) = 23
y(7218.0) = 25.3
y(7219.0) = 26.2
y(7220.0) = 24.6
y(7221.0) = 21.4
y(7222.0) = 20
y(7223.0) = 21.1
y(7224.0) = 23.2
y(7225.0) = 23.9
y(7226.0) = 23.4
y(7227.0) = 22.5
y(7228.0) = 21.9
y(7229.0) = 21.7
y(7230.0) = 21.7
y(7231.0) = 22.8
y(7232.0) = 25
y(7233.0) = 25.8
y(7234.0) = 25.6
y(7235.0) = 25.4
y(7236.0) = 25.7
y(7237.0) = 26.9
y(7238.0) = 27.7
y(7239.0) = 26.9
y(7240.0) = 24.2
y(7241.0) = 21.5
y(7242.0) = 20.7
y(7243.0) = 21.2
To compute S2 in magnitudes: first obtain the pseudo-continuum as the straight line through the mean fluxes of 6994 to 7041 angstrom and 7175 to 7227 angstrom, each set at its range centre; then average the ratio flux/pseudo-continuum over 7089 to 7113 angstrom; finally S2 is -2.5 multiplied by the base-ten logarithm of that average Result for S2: 0.31 mag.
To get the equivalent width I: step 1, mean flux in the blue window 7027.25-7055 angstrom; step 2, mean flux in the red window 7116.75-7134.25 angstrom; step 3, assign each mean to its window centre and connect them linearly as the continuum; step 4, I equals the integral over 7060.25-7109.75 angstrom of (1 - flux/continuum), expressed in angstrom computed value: 0.9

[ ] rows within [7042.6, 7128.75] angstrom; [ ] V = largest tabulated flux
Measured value 42.6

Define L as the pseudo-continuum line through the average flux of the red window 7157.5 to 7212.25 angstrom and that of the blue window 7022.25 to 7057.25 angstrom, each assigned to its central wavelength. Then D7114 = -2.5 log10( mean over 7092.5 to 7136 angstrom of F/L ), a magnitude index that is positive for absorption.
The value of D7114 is 0.245 mag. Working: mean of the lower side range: 30.5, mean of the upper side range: 28.8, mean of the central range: 23.6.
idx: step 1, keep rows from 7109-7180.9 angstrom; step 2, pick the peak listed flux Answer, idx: 26.9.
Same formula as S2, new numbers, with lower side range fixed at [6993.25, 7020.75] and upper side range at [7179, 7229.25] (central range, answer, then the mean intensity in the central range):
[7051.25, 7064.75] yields 0.34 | 20.9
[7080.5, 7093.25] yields 0.13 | 25.4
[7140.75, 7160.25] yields 0.17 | 24.6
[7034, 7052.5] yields 0.10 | 26.2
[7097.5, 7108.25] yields 0.18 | 24.2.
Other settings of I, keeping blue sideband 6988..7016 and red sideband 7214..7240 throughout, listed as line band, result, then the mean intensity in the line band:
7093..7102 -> 0.9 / 21.3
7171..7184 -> -0.8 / 25.2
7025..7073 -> -0.2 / 23.8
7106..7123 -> -0.9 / 25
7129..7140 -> 0.4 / 22.9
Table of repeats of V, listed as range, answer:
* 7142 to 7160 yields 26.8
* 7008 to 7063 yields 156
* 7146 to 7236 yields 54.9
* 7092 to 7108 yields 29.7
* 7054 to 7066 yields 23.4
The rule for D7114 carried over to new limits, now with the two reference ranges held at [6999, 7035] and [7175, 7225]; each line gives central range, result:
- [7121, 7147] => 0.354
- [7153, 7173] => 0.292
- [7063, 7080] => 0.496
